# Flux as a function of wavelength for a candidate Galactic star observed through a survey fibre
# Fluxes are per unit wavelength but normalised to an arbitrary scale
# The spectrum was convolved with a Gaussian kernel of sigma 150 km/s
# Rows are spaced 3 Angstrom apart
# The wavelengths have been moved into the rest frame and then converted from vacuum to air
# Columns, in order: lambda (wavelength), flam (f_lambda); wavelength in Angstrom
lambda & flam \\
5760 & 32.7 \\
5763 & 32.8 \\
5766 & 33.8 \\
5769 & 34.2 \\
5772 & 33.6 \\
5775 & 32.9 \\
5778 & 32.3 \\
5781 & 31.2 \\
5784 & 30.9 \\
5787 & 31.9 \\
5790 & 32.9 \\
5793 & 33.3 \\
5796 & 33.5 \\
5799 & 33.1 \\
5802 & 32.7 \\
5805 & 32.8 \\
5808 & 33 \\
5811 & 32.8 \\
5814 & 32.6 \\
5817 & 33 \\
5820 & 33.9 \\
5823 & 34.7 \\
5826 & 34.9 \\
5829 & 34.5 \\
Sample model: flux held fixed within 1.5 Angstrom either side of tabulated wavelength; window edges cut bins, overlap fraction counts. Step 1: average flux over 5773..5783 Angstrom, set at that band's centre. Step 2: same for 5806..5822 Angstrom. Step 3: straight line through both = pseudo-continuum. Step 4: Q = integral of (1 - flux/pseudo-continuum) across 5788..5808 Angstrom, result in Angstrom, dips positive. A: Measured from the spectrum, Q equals -0.21 Angstrom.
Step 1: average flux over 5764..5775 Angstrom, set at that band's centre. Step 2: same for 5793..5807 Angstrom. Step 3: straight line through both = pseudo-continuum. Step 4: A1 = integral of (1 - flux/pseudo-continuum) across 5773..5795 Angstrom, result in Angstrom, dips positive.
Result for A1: 0.7 Angstrom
